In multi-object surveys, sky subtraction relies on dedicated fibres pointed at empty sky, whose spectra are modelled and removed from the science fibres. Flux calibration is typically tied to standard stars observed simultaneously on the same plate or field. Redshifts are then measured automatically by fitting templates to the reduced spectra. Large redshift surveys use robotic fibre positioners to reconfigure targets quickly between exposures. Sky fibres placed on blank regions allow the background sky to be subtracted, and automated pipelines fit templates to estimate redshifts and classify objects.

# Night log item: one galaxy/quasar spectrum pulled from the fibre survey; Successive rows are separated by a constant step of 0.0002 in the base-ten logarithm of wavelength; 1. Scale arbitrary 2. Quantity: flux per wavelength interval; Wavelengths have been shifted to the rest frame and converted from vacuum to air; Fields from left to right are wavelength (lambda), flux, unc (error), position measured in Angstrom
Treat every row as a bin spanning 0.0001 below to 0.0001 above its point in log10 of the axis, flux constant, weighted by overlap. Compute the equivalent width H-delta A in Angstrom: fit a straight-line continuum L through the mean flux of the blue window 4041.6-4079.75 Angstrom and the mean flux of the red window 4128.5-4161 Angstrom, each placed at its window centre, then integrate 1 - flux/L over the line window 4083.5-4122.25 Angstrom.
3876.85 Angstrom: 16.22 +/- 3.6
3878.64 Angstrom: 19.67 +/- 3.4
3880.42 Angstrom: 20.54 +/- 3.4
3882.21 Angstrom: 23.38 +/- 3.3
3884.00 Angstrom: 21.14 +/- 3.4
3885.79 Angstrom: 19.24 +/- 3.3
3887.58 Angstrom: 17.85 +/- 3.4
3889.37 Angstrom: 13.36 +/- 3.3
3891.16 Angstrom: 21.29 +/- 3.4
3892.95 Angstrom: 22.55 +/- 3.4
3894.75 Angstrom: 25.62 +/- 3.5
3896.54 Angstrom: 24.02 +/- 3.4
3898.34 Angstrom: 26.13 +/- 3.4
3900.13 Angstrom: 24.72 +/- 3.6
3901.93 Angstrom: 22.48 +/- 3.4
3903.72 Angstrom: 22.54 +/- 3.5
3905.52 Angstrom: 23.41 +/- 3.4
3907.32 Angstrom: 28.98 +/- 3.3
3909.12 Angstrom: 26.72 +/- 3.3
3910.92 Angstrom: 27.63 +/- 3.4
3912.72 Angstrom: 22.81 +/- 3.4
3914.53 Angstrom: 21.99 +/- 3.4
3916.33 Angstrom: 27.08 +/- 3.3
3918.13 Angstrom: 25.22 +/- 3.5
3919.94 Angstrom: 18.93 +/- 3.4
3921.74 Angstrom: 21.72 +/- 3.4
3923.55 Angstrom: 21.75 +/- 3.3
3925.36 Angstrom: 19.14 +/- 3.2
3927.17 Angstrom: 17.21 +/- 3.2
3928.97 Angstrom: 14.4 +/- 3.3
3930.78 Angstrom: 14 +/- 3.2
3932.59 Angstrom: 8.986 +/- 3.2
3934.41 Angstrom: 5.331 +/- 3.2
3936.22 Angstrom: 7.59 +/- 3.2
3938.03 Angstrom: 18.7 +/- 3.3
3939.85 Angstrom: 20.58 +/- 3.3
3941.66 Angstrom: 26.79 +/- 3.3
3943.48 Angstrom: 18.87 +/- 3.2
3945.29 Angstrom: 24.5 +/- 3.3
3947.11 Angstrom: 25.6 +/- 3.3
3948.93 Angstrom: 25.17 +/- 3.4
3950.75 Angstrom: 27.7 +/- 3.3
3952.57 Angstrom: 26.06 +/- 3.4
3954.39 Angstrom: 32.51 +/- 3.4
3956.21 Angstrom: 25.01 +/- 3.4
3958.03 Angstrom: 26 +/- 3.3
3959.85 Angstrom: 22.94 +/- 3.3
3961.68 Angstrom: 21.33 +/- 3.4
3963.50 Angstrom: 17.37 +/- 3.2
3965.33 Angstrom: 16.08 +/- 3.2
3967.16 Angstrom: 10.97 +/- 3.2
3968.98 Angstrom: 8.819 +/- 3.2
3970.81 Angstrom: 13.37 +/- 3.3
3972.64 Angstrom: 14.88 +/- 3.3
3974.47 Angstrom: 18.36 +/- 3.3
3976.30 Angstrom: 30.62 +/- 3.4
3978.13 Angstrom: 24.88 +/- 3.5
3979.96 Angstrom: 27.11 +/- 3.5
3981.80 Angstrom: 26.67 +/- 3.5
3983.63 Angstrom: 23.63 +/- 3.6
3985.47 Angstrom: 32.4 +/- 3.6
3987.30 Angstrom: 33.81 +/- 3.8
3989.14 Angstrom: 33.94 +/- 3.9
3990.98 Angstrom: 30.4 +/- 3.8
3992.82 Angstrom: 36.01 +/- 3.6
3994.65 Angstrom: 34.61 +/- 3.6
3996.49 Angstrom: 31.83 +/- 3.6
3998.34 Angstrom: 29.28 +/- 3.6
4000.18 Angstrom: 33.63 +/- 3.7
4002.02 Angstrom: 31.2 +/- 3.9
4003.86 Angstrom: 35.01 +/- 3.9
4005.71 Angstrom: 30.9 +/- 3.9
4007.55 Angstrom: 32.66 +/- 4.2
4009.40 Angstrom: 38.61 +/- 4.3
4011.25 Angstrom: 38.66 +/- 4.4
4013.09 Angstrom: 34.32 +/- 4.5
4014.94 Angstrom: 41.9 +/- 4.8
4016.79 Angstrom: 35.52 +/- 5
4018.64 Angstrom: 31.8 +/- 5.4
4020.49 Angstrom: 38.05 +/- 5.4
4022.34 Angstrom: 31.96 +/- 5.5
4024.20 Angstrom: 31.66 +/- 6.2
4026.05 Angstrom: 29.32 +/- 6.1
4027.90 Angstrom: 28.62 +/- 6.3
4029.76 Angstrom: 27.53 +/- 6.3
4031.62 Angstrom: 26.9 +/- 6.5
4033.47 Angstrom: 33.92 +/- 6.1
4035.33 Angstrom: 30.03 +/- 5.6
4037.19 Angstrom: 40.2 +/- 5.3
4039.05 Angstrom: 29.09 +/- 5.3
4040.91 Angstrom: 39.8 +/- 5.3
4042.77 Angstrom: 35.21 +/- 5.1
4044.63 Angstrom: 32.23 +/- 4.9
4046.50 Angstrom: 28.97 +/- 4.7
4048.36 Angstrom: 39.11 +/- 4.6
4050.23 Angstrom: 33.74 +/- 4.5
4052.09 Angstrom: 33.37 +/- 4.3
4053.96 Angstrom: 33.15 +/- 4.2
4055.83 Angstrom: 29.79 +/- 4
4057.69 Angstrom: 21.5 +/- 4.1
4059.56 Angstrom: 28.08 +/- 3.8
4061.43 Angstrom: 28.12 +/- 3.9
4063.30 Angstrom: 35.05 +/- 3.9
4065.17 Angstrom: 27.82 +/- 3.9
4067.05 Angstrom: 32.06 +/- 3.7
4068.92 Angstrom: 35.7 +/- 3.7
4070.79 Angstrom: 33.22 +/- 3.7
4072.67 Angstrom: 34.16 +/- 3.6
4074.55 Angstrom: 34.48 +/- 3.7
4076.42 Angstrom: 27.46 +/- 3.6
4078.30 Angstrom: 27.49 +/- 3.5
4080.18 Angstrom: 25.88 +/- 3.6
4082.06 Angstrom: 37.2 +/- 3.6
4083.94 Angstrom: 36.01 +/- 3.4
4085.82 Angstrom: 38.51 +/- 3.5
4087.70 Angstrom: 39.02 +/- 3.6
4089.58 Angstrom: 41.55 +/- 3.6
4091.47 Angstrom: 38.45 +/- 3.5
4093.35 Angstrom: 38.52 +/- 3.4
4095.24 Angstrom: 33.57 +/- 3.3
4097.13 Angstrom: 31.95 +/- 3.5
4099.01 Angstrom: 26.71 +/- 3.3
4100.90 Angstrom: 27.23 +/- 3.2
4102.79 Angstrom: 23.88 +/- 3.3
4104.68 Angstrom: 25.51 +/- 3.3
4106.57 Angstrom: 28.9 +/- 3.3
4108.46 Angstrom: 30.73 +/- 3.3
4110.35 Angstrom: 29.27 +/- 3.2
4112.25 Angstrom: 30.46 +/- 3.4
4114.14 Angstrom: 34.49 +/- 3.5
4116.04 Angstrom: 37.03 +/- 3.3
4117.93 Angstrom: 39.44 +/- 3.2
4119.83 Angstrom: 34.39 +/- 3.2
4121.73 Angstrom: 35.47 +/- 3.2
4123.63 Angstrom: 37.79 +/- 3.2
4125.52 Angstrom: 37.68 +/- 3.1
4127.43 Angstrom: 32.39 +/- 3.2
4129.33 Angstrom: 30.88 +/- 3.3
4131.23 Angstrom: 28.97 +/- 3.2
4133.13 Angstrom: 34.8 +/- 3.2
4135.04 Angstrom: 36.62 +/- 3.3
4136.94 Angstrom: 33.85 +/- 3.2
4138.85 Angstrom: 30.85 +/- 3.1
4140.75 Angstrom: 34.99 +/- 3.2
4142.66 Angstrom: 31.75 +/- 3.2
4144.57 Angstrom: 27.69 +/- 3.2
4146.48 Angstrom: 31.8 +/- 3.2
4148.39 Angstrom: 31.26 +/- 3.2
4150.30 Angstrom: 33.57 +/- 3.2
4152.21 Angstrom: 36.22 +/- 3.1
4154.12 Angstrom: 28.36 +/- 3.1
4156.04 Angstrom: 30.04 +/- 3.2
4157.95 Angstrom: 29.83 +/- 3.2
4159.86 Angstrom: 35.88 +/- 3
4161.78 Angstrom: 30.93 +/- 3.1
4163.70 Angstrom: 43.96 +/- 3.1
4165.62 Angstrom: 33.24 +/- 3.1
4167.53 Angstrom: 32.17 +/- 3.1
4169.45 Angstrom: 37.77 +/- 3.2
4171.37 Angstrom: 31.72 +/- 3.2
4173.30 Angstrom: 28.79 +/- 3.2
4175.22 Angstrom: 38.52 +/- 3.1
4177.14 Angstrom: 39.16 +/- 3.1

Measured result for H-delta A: -1.8 Angstrom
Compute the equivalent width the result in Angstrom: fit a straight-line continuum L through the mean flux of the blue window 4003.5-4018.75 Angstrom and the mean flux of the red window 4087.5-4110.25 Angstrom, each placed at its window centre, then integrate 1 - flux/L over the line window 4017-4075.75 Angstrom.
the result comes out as 3.49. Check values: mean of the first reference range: 35.7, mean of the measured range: 32.1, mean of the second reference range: 31.8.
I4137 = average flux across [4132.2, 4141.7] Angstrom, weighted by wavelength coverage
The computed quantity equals 34.2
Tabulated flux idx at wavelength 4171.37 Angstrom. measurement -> 31.72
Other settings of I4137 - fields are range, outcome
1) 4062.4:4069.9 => 32.7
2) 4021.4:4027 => 31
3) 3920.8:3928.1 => 19.9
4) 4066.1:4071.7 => 33.7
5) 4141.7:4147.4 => 30.4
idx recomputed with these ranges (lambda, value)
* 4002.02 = 31.2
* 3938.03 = 18.7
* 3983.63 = 23.63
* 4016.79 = 35.52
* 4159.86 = 35.88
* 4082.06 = 37.2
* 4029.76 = 27.53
